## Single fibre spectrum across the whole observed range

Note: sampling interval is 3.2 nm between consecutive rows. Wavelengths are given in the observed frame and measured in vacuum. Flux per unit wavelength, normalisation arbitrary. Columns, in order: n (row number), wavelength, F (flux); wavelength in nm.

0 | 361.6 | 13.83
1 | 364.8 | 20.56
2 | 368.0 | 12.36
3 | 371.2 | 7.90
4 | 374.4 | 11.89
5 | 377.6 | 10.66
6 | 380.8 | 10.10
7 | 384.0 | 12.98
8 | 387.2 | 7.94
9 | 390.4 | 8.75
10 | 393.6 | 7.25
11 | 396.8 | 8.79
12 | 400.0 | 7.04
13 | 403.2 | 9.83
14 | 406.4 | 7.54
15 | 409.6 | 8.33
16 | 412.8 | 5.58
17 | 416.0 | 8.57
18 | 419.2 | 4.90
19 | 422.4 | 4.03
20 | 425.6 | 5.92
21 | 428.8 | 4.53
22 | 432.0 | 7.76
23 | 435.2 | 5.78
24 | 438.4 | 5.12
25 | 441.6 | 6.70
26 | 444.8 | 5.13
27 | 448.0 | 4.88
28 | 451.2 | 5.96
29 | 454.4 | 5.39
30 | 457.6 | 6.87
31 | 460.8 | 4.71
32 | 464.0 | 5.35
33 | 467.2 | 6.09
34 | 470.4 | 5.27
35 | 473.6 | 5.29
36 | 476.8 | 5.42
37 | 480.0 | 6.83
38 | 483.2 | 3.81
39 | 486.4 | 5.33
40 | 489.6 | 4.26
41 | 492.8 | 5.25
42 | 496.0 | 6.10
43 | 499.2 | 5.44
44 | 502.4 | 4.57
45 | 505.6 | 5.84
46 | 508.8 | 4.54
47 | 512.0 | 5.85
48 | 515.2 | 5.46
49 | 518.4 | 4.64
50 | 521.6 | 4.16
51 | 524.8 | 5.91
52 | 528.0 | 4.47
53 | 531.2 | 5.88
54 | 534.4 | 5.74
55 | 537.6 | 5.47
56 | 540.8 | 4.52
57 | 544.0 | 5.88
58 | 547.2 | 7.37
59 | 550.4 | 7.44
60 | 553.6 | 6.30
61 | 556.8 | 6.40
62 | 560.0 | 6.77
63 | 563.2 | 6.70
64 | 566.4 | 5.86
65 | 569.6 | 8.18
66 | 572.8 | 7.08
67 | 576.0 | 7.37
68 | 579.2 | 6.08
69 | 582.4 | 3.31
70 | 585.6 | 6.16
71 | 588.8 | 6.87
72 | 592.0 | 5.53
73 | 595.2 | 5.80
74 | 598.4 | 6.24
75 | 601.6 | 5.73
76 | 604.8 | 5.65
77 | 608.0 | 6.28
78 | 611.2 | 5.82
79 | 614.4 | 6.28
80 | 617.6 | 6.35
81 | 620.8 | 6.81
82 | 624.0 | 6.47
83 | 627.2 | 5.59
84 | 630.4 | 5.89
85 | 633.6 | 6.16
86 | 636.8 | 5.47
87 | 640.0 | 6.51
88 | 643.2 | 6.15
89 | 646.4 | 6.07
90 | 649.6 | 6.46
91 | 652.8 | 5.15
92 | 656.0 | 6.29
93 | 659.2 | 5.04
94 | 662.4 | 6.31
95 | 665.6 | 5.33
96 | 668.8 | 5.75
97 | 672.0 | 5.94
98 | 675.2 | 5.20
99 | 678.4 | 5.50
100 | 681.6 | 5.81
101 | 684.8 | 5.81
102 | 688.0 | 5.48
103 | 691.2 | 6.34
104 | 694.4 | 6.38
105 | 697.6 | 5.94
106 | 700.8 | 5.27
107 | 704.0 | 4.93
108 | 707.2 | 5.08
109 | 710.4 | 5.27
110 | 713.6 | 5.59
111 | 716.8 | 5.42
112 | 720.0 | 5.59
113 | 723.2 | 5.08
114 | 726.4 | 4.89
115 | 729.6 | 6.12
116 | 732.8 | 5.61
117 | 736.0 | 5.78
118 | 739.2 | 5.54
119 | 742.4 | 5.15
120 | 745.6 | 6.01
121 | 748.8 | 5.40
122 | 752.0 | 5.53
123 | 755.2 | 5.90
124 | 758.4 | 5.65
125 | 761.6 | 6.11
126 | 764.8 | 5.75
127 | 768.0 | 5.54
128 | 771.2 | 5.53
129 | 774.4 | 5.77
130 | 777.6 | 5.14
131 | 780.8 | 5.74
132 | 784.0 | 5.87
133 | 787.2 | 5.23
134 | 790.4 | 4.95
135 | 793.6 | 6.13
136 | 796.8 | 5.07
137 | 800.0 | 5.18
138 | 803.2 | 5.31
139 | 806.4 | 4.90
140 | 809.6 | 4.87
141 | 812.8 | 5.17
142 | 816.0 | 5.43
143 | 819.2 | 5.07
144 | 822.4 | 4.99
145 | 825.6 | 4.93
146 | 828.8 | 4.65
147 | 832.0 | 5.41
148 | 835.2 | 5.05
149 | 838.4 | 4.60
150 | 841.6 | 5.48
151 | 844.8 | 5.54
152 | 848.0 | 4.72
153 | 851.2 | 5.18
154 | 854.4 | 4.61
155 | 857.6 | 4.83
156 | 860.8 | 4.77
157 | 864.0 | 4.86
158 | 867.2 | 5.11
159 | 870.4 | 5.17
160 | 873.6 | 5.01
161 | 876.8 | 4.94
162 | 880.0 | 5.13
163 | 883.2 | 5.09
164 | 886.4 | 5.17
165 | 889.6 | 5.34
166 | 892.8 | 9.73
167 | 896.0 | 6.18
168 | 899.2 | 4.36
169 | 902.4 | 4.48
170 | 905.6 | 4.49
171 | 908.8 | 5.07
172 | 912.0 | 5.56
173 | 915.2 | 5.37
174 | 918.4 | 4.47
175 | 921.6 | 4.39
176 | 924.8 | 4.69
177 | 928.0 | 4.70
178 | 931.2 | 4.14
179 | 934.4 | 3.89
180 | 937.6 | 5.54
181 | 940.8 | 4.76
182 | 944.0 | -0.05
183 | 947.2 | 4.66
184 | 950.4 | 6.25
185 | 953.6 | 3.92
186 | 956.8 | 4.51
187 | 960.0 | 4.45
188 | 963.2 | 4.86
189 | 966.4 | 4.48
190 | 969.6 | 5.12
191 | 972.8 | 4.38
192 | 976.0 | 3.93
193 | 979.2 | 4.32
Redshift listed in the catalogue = 0.36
